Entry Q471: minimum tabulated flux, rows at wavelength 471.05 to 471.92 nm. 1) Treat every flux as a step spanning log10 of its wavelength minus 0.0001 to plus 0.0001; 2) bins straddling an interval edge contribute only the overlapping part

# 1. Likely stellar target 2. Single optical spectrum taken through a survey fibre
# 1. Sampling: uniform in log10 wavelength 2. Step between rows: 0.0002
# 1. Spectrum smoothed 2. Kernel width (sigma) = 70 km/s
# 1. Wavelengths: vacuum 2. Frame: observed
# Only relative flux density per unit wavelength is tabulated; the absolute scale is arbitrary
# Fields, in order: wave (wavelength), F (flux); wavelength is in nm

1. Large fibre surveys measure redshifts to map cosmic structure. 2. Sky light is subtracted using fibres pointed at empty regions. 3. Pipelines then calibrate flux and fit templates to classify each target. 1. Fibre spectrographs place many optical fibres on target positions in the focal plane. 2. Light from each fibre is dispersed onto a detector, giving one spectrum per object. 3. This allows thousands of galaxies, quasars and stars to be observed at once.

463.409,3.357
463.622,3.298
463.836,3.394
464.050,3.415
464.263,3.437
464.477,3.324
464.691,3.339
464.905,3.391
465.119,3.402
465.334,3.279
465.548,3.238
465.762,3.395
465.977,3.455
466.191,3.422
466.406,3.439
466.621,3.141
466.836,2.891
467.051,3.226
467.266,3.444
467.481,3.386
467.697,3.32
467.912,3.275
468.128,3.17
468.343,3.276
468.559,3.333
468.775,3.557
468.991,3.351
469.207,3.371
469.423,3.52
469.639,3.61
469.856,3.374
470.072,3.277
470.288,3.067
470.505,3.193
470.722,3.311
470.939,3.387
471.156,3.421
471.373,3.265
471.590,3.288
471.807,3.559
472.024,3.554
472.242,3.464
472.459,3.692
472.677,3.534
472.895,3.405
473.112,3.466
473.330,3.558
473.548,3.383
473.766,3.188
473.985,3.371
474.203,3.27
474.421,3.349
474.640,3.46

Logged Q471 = 3.265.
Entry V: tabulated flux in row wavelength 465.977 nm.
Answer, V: 3.455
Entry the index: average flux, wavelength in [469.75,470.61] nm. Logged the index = 3.23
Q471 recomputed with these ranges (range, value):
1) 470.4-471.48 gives 3.193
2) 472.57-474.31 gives 3.188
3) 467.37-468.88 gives 3.17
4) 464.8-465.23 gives 3.391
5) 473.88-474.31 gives 3.27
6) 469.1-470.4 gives 3.067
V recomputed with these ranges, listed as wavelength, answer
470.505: 3.193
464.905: 3.391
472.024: 3.554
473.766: 3.188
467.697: 3.32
